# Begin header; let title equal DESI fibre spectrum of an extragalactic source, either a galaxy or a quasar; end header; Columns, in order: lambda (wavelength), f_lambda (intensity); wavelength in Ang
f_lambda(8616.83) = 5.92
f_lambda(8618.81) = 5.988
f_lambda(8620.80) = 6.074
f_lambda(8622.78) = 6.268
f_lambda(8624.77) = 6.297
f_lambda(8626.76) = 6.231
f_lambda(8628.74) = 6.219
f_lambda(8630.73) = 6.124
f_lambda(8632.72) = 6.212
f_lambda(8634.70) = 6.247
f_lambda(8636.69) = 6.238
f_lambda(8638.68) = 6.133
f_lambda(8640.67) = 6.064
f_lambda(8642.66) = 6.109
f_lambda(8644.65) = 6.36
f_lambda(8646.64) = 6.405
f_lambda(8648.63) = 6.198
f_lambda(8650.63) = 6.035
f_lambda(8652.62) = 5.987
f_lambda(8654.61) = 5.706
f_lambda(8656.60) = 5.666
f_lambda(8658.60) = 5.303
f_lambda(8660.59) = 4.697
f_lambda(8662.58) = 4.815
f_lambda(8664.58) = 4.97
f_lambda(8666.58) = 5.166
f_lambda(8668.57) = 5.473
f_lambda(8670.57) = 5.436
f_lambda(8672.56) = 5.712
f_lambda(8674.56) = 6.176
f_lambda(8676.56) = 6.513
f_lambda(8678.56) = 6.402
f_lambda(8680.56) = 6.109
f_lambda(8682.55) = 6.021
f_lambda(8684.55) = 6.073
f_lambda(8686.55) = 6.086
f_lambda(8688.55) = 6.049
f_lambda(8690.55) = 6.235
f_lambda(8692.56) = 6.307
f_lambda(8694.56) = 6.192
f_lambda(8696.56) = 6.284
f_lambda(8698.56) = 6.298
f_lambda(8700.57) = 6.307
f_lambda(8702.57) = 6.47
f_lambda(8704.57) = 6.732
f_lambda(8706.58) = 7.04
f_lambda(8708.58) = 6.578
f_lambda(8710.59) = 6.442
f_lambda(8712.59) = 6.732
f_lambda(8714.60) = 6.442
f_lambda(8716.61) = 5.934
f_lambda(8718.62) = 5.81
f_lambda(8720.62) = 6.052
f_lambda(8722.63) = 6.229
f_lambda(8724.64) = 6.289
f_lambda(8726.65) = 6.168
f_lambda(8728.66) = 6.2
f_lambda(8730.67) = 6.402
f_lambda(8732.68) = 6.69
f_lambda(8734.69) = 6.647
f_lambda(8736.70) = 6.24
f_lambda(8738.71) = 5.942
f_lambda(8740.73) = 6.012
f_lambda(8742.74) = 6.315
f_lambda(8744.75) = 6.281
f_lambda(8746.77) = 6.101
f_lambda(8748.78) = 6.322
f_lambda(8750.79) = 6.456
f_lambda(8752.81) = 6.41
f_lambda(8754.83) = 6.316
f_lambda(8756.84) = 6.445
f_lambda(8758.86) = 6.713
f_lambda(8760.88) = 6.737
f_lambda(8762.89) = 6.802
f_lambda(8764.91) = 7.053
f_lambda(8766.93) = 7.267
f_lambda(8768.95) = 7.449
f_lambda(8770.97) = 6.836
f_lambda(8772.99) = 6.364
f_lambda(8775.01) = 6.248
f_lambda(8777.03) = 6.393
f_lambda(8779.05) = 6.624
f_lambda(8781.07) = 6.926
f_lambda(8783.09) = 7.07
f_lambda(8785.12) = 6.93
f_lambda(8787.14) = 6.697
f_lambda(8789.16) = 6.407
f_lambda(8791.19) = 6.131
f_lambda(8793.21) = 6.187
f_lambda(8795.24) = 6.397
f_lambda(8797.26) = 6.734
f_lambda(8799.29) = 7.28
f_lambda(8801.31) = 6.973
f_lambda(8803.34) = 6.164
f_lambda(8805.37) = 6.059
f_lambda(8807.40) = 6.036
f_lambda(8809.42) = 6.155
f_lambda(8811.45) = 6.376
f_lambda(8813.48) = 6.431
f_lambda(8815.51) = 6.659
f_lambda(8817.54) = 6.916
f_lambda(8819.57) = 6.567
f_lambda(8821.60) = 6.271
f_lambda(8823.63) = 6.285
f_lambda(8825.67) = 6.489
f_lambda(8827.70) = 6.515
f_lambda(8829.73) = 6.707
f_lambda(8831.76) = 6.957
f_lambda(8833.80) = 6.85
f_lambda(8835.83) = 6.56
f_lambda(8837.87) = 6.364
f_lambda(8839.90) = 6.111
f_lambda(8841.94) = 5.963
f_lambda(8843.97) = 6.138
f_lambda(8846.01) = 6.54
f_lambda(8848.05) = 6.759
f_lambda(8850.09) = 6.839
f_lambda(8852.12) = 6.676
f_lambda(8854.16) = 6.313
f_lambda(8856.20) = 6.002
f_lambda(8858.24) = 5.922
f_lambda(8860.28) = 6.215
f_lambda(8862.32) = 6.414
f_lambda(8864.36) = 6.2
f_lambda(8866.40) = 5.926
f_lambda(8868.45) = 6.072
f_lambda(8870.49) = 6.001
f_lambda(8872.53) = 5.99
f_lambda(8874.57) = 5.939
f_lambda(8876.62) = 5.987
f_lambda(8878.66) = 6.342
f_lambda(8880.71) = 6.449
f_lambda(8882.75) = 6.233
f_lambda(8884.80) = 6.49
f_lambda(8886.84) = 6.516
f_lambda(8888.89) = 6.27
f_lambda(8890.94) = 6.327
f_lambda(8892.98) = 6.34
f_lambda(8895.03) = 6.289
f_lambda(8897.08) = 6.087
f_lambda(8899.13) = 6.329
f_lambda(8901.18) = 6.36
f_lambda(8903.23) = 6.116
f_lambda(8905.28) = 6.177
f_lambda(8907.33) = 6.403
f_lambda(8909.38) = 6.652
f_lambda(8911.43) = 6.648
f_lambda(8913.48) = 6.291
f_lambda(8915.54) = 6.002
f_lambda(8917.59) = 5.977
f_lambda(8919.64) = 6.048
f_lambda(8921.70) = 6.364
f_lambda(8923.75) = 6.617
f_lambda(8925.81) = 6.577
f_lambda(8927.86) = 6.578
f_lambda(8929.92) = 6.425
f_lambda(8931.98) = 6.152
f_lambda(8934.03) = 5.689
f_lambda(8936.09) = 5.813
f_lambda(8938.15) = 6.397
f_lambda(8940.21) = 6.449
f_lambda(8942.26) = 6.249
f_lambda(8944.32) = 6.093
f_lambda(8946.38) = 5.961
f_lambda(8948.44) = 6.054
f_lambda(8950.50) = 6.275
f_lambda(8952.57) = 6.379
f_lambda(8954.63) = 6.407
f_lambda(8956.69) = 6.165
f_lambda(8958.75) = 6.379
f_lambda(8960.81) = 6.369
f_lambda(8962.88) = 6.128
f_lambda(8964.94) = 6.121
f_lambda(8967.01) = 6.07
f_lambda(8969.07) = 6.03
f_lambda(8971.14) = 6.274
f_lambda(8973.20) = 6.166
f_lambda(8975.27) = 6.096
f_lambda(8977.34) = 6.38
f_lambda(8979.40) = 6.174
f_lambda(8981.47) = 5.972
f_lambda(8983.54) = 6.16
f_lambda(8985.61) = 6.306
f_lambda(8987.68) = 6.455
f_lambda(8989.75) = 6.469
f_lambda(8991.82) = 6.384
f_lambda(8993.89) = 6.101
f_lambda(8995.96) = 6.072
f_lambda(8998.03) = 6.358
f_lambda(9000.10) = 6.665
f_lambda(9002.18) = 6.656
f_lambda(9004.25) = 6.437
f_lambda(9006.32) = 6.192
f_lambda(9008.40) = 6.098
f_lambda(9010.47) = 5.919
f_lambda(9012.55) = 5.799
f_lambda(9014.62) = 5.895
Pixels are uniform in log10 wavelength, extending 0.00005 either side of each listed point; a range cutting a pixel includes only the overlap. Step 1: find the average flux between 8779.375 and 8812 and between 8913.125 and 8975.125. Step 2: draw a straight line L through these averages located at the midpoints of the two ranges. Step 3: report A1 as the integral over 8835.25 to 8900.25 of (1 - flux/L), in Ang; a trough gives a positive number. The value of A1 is 1.2 Ang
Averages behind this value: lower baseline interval 6.54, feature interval 6.27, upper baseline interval 6.21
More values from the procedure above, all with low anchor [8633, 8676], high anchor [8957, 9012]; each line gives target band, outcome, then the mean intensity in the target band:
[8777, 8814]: -3.45 Ang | 6.53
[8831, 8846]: -0.96 Ang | 6.42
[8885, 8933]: -1.54 Ang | 6.33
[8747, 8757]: -0.76 Ang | 6.37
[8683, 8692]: -0.46 Ang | 6.11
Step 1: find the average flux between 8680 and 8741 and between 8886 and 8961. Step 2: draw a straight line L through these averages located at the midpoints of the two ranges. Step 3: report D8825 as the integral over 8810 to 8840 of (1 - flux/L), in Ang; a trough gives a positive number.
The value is -1.24 Ang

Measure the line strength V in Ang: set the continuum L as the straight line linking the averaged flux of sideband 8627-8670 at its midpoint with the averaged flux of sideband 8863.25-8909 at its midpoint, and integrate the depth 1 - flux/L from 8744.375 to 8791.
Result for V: -4.8 Ang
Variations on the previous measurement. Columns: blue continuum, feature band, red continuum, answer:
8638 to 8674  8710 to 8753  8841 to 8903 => -2.8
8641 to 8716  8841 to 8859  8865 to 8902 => -0.5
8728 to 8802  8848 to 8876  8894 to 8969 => 0.8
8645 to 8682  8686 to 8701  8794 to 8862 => -0.9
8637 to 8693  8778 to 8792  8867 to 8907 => -1.5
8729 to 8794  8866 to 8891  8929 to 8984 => 0.5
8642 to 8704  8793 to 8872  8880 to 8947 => -3.2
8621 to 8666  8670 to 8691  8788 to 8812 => -0.2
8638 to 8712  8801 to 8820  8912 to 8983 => -0.9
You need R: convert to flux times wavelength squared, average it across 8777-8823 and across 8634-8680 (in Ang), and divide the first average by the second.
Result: 1.16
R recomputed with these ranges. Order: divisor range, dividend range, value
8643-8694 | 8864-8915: 1.13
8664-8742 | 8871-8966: 1.06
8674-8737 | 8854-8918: 1.03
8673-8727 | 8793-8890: 1.05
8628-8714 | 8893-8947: 1.09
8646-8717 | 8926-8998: 1.10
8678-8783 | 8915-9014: 1.02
